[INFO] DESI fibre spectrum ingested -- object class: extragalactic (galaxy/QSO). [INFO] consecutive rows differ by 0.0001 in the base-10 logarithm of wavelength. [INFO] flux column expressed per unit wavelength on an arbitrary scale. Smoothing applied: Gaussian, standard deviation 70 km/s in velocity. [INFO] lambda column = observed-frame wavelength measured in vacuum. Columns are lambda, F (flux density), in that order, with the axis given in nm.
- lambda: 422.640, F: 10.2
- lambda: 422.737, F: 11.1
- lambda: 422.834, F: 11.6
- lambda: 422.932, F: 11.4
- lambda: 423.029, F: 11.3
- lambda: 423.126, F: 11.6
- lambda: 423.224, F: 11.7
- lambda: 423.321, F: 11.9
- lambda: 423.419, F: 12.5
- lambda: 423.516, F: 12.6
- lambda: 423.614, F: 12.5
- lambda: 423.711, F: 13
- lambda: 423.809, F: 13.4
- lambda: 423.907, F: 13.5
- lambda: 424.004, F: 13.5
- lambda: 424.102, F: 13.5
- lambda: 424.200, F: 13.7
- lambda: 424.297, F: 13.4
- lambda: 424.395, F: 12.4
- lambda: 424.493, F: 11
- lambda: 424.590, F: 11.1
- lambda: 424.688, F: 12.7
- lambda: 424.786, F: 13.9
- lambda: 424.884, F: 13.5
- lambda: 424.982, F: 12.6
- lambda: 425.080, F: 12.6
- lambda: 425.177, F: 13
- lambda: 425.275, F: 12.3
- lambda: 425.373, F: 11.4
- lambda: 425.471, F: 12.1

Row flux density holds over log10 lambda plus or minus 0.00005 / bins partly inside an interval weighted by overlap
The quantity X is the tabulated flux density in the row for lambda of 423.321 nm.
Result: 11.9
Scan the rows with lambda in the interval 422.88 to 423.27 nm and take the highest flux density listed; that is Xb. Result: 11.7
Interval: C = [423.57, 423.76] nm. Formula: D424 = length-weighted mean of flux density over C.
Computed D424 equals 12.8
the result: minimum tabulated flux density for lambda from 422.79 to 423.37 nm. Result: 11.3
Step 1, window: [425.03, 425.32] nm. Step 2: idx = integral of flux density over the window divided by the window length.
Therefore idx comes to 12.7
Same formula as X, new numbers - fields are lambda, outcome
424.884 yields 13.5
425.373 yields 11.4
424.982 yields 12.6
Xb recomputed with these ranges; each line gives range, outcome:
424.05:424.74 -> 13.7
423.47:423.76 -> 13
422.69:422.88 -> 11.6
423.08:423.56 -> 12.6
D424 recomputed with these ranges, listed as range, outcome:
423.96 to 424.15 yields 13.5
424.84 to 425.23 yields 12.9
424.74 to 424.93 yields 13.7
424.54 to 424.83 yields 12.5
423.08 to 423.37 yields 11.7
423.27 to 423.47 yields 12.2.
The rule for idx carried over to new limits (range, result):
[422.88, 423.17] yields 11.4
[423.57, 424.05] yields 13.2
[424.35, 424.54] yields 11.7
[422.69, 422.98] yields 11.4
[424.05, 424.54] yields 12.8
